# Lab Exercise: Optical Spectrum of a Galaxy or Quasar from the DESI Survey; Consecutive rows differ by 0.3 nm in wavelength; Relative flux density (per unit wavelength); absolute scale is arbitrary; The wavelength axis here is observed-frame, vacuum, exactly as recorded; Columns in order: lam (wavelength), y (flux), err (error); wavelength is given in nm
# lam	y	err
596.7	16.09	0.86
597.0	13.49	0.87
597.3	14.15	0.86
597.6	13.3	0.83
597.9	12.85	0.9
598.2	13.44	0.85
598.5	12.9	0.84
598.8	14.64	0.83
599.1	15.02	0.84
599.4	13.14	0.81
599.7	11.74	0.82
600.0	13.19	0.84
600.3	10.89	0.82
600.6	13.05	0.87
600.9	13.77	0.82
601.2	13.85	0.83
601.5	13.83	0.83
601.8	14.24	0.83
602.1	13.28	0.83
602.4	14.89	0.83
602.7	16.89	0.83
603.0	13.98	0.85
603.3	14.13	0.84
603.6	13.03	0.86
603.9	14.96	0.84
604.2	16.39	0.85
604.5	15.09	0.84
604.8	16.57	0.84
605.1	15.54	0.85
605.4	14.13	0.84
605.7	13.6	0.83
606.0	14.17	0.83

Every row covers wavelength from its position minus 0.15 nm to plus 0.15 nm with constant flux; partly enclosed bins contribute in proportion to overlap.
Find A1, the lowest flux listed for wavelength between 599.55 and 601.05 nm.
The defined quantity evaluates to 10.89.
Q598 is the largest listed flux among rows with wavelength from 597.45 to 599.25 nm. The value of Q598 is 15.02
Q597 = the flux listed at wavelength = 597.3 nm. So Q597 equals 14.15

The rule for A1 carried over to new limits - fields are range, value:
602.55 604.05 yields 13.03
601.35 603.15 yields 13.28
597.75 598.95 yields 12.85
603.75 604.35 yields 14.96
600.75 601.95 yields 13.77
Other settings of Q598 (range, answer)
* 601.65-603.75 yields 16.89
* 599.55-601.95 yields 14.24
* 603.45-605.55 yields 16.57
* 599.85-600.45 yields 13.19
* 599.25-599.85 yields 13.14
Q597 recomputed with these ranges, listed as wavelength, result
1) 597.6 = 13.3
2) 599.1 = 15.02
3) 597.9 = 12.85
